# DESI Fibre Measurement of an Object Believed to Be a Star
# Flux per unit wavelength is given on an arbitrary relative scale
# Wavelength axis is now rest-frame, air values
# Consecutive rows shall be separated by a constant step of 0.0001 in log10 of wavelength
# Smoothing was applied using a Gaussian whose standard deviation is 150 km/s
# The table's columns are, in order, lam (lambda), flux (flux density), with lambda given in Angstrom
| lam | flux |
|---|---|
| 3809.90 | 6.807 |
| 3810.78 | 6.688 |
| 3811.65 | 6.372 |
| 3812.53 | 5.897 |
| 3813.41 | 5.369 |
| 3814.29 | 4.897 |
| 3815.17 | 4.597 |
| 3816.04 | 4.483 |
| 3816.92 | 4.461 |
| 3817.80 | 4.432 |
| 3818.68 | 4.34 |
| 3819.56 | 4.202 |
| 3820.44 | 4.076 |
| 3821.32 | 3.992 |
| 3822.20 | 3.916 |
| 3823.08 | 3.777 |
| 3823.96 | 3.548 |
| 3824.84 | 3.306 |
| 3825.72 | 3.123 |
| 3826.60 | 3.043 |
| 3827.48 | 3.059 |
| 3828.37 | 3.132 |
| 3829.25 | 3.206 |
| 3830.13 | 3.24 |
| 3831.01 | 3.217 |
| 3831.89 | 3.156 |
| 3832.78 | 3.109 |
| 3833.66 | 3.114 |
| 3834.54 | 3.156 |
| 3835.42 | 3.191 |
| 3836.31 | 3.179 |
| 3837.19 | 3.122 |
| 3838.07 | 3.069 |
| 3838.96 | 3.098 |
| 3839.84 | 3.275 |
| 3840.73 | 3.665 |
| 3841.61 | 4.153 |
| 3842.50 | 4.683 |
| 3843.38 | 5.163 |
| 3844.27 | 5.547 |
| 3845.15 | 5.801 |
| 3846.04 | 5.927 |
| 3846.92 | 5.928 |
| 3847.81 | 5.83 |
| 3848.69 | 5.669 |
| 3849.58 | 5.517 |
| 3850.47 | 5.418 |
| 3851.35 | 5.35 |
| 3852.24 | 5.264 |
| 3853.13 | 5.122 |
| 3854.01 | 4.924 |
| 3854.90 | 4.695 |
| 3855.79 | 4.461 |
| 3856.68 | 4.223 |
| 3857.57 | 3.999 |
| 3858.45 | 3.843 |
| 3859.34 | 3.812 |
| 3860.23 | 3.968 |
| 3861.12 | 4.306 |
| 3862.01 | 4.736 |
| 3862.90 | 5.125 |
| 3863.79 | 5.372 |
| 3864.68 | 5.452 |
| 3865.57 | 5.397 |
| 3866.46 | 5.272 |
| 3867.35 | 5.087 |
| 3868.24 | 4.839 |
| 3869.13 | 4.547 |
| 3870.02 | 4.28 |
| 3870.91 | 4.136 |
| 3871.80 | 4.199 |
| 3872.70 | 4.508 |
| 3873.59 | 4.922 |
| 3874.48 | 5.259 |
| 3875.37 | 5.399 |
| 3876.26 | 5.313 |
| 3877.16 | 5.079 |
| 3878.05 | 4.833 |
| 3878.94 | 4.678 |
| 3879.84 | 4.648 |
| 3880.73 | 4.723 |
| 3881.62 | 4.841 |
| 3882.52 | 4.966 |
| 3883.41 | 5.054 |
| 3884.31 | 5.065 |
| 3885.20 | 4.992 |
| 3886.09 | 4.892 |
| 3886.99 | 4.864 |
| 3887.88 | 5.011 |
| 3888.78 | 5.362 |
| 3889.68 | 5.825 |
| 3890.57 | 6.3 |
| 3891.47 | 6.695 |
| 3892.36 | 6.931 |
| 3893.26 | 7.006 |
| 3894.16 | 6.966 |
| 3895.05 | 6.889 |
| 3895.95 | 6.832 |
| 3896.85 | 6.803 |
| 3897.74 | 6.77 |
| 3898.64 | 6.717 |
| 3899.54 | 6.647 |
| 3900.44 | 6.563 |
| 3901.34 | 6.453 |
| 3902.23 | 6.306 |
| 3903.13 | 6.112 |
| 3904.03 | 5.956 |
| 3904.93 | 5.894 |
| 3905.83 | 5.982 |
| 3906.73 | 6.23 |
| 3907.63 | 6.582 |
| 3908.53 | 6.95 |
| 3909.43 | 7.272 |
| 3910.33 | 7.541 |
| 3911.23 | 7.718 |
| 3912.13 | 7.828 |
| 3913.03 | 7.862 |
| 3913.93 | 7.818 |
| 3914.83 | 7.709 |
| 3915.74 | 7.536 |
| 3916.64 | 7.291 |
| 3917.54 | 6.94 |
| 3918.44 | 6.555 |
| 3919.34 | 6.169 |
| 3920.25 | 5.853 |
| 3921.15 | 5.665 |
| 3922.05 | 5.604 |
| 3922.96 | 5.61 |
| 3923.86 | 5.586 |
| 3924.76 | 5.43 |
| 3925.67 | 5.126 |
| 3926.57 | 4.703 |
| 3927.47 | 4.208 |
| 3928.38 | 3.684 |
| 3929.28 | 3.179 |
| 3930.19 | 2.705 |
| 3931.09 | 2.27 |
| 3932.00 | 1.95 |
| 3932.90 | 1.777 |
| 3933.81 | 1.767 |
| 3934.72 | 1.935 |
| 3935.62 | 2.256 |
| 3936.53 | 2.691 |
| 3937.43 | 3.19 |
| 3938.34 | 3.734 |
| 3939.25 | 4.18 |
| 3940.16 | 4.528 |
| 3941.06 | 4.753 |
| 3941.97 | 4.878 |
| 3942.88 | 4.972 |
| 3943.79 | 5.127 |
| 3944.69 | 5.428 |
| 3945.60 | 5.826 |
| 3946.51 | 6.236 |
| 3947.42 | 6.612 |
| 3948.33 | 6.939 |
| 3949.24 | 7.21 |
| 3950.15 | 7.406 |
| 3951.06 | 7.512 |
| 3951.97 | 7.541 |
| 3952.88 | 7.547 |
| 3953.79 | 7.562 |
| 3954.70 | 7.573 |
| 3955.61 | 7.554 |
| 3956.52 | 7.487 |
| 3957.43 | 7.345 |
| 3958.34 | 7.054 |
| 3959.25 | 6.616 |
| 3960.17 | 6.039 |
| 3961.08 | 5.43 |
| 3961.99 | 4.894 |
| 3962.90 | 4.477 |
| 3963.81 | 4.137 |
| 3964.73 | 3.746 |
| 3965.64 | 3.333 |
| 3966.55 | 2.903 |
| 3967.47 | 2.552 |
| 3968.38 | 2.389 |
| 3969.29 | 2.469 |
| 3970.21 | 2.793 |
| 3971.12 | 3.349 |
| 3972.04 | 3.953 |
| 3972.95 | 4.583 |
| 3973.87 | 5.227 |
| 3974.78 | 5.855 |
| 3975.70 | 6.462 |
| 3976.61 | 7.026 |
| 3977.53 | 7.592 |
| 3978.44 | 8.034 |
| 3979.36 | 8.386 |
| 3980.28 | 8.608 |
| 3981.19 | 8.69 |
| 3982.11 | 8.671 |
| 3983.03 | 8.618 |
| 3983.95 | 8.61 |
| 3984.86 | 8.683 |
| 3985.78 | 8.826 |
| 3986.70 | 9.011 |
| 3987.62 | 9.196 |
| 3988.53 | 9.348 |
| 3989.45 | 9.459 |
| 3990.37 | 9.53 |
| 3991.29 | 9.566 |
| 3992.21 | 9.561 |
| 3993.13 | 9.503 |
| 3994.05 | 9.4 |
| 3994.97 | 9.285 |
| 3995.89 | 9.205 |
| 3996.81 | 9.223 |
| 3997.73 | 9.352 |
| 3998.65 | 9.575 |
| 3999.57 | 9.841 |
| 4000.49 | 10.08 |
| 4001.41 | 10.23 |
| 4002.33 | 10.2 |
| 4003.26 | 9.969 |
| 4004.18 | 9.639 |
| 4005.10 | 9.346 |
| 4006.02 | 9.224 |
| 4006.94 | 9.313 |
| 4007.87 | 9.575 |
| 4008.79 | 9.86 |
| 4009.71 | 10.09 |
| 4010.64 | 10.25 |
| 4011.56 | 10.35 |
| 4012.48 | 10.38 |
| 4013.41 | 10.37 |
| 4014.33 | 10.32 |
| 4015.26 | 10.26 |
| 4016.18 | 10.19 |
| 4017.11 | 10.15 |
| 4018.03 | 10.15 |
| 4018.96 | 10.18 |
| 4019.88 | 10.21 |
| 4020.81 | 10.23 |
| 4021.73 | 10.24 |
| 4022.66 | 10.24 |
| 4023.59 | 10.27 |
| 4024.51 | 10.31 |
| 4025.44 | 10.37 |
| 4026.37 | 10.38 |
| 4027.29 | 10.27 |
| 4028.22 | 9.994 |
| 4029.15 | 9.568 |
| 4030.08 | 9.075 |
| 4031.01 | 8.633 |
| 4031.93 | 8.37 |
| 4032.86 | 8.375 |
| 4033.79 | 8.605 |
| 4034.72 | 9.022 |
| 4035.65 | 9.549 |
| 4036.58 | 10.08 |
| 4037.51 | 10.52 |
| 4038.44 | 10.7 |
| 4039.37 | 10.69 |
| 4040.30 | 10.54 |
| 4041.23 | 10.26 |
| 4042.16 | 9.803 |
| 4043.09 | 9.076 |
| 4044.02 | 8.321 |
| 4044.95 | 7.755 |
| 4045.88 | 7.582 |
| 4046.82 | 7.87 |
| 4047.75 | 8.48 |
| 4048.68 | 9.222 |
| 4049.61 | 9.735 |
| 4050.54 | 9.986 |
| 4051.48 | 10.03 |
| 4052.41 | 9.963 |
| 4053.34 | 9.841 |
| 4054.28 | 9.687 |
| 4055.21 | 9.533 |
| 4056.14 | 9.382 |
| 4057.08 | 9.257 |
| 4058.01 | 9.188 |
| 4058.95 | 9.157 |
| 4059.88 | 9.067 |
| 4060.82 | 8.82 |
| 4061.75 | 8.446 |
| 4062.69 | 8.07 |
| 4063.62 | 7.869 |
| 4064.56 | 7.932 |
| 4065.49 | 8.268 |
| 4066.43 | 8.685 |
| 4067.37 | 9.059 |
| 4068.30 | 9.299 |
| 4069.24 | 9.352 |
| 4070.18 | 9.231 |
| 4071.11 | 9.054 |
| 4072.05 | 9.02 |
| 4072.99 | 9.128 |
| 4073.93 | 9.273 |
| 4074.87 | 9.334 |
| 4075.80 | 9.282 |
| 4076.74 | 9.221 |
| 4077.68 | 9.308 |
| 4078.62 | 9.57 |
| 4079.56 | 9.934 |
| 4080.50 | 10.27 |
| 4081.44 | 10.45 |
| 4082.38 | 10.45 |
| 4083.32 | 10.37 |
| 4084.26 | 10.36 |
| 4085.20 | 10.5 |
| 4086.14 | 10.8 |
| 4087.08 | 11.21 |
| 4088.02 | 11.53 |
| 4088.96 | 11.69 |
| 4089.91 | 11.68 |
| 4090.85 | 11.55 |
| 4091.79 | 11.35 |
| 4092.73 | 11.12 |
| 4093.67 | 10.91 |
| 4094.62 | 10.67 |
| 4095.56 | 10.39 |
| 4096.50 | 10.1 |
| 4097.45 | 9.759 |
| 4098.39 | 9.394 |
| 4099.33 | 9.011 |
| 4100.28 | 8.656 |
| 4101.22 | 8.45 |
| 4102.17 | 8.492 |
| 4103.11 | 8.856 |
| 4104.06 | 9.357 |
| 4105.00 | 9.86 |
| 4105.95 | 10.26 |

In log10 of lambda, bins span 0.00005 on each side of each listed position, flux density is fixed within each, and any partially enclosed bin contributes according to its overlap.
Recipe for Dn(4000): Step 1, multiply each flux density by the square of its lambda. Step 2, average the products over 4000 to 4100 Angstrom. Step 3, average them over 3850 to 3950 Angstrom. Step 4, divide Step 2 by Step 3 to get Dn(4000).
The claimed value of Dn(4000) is 1.97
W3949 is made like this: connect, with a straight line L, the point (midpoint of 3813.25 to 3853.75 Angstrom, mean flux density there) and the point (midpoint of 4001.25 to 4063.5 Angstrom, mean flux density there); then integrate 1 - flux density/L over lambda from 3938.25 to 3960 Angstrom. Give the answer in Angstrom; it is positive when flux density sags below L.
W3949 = 2.9 Angstrom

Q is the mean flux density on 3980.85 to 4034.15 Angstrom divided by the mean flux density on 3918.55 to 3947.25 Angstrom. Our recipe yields 2.3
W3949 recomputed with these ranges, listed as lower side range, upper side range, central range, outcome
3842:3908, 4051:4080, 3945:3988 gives 5.1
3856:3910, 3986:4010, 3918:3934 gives 5.9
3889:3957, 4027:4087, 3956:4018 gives -2.1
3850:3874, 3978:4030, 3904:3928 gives 0.5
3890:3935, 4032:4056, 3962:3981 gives 6.5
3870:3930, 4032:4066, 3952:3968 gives 3.3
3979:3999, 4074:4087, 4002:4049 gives -1.2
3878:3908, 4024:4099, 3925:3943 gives 9.0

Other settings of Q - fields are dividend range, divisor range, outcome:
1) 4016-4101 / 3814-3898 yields 2.07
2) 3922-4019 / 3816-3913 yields 1.37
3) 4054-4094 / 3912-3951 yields 1.91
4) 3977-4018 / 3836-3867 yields 2.01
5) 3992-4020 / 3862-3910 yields 1.75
